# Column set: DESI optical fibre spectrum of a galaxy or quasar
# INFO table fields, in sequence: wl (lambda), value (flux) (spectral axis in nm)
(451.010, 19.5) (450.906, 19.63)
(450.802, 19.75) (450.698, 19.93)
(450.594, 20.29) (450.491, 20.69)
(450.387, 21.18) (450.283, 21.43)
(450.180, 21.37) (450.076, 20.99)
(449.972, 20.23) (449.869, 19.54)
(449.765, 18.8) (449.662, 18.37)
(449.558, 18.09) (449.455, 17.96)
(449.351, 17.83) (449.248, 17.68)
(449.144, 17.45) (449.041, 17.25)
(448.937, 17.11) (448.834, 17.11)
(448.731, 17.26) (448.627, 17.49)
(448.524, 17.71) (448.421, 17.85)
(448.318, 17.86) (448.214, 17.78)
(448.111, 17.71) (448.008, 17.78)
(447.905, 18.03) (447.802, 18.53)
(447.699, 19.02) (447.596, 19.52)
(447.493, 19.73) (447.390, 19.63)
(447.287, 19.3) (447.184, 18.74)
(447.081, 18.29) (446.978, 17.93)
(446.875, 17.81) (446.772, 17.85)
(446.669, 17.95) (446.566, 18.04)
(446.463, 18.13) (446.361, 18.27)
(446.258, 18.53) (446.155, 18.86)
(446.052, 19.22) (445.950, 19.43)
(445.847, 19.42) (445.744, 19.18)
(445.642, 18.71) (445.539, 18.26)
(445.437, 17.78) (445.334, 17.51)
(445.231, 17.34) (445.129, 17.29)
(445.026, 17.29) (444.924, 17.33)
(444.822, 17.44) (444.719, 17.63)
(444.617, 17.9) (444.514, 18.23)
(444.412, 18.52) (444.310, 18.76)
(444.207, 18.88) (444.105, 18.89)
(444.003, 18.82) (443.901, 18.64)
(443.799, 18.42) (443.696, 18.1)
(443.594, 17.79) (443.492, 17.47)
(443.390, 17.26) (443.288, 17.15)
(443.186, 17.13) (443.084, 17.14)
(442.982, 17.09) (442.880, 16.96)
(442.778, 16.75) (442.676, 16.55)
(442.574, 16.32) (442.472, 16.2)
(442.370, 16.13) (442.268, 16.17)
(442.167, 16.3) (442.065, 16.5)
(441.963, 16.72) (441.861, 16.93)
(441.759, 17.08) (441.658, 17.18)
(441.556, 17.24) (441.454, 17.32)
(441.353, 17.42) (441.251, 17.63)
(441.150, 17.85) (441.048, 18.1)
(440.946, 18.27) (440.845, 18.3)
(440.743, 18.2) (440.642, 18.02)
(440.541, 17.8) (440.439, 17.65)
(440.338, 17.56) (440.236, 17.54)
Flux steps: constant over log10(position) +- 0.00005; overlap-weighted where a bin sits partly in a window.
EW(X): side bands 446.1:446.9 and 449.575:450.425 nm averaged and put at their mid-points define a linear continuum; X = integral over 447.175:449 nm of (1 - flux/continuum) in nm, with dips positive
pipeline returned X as 0.08 nm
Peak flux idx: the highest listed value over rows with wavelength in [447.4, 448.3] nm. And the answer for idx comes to 19.73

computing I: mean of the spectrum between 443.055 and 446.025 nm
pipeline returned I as 18.1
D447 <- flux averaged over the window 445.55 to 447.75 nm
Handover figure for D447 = 18.7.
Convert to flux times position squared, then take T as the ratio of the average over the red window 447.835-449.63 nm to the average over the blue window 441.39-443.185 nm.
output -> 1.08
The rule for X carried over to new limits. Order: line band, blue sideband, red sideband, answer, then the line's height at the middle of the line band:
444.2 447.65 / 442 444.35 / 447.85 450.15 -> -0.127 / 17.7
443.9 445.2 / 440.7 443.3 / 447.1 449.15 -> -0.041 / 17.5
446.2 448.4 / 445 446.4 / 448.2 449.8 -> -0.042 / 18.1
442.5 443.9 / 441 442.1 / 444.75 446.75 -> 0.029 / 17.6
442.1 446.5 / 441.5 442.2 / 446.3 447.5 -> -0.043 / 17.6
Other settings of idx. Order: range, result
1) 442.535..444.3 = 18.89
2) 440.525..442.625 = 18.3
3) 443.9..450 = 20.23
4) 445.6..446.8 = 19.43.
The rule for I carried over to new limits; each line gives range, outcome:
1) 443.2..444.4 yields 18.2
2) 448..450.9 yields 18.8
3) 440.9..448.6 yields 17.9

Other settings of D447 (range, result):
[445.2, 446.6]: 18.5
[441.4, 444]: 17.1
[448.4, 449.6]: 17.6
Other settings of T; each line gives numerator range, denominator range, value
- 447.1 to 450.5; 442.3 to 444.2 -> 1.10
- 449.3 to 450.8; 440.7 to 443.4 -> 1.20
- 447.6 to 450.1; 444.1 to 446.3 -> 1.01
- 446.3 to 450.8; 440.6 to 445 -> 1.09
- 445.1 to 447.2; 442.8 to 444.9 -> 1.03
